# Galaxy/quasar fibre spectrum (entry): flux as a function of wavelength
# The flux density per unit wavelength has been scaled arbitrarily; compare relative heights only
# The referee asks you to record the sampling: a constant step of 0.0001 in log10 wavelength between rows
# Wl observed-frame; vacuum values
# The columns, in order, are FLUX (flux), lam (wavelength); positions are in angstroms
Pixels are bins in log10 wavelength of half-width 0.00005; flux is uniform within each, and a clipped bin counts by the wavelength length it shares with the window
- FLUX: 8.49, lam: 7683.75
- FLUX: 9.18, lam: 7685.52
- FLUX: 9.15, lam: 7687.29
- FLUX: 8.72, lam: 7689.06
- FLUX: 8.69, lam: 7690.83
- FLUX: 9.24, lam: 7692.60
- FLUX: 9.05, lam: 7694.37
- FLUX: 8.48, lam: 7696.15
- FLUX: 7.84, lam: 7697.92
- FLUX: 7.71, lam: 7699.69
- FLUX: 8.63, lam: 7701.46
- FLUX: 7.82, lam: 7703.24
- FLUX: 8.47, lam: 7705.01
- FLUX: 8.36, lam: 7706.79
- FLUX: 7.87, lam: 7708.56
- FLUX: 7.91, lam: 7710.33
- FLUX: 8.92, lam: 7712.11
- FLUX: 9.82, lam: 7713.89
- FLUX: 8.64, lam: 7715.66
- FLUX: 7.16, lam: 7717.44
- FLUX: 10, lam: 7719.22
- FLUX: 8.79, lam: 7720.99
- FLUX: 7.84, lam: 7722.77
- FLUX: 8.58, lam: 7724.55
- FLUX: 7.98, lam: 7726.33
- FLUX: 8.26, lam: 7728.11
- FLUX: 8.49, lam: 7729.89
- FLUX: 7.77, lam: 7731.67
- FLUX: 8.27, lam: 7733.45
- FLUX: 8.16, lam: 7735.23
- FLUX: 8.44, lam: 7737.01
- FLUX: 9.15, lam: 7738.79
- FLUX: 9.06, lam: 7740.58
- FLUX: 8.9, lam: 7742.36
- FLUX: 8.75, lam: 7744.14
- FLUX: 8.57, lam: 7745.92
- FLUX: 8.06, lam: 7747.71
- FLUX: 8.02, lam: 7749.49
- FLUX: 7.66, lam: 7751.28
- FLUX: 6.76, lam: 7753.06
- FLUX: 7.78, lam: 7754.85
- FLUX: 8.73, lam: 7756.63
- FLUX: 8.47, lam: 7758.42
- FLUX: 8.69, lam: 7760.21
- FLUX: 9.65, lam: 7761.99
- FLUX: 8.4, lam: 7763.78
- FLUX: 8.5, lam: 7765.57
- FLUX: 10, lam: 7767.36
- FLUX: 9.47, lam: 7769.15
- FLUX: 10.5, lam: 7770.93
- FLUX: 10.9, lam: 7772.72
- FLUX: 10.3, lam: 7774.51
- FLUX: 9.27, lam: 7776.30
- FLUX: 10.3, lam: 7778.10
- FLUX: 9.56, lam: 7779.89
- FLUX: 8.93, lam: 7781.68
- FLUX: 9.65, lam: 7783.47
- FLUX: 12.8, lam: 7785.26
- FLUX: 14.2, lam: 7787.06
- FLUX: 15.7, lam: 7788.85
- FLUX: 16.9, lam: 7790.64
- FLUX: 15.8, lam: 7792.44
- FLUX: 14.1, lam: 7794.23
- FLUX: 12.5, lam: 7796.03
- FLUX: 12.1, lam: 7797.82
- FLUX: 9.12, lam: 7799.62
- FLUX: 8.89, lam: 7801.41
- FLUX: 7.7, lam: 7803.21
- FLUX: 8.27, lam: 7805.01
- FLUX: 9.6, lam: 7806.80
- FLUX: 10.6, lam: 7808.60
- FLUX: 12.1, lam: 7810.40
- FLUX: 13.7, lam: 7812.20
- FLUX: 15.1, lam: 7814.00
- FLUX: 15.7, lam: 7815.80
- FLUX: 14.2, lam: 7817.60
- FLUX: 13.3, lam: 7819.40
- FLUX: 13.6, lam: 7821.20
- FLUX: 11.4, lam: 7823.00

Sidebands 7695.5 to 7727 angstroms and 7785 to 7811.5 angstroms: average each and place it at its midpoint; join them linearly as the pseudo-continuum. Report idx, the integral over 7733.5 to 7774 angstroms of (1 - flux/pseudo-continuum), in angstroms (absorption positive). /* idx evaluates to 5.6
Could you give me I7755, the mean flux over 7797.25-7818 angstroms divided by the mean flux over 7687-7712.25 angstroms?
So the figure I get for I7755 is 1.35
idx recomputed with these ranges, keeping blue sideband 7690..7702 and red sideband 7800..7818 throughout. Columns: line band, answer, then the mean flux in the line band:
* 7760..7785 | 1.9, 9.69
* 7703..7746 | 3.5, 8.49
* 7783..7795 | -3.7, 14.3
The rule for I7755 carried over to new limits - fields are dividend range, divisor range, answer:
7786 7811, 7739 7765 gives 1.42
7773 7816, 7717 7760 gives 1.40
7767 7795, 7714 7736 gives 1.41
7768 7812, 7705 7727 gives 1.32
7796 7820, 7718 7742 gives 1.36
